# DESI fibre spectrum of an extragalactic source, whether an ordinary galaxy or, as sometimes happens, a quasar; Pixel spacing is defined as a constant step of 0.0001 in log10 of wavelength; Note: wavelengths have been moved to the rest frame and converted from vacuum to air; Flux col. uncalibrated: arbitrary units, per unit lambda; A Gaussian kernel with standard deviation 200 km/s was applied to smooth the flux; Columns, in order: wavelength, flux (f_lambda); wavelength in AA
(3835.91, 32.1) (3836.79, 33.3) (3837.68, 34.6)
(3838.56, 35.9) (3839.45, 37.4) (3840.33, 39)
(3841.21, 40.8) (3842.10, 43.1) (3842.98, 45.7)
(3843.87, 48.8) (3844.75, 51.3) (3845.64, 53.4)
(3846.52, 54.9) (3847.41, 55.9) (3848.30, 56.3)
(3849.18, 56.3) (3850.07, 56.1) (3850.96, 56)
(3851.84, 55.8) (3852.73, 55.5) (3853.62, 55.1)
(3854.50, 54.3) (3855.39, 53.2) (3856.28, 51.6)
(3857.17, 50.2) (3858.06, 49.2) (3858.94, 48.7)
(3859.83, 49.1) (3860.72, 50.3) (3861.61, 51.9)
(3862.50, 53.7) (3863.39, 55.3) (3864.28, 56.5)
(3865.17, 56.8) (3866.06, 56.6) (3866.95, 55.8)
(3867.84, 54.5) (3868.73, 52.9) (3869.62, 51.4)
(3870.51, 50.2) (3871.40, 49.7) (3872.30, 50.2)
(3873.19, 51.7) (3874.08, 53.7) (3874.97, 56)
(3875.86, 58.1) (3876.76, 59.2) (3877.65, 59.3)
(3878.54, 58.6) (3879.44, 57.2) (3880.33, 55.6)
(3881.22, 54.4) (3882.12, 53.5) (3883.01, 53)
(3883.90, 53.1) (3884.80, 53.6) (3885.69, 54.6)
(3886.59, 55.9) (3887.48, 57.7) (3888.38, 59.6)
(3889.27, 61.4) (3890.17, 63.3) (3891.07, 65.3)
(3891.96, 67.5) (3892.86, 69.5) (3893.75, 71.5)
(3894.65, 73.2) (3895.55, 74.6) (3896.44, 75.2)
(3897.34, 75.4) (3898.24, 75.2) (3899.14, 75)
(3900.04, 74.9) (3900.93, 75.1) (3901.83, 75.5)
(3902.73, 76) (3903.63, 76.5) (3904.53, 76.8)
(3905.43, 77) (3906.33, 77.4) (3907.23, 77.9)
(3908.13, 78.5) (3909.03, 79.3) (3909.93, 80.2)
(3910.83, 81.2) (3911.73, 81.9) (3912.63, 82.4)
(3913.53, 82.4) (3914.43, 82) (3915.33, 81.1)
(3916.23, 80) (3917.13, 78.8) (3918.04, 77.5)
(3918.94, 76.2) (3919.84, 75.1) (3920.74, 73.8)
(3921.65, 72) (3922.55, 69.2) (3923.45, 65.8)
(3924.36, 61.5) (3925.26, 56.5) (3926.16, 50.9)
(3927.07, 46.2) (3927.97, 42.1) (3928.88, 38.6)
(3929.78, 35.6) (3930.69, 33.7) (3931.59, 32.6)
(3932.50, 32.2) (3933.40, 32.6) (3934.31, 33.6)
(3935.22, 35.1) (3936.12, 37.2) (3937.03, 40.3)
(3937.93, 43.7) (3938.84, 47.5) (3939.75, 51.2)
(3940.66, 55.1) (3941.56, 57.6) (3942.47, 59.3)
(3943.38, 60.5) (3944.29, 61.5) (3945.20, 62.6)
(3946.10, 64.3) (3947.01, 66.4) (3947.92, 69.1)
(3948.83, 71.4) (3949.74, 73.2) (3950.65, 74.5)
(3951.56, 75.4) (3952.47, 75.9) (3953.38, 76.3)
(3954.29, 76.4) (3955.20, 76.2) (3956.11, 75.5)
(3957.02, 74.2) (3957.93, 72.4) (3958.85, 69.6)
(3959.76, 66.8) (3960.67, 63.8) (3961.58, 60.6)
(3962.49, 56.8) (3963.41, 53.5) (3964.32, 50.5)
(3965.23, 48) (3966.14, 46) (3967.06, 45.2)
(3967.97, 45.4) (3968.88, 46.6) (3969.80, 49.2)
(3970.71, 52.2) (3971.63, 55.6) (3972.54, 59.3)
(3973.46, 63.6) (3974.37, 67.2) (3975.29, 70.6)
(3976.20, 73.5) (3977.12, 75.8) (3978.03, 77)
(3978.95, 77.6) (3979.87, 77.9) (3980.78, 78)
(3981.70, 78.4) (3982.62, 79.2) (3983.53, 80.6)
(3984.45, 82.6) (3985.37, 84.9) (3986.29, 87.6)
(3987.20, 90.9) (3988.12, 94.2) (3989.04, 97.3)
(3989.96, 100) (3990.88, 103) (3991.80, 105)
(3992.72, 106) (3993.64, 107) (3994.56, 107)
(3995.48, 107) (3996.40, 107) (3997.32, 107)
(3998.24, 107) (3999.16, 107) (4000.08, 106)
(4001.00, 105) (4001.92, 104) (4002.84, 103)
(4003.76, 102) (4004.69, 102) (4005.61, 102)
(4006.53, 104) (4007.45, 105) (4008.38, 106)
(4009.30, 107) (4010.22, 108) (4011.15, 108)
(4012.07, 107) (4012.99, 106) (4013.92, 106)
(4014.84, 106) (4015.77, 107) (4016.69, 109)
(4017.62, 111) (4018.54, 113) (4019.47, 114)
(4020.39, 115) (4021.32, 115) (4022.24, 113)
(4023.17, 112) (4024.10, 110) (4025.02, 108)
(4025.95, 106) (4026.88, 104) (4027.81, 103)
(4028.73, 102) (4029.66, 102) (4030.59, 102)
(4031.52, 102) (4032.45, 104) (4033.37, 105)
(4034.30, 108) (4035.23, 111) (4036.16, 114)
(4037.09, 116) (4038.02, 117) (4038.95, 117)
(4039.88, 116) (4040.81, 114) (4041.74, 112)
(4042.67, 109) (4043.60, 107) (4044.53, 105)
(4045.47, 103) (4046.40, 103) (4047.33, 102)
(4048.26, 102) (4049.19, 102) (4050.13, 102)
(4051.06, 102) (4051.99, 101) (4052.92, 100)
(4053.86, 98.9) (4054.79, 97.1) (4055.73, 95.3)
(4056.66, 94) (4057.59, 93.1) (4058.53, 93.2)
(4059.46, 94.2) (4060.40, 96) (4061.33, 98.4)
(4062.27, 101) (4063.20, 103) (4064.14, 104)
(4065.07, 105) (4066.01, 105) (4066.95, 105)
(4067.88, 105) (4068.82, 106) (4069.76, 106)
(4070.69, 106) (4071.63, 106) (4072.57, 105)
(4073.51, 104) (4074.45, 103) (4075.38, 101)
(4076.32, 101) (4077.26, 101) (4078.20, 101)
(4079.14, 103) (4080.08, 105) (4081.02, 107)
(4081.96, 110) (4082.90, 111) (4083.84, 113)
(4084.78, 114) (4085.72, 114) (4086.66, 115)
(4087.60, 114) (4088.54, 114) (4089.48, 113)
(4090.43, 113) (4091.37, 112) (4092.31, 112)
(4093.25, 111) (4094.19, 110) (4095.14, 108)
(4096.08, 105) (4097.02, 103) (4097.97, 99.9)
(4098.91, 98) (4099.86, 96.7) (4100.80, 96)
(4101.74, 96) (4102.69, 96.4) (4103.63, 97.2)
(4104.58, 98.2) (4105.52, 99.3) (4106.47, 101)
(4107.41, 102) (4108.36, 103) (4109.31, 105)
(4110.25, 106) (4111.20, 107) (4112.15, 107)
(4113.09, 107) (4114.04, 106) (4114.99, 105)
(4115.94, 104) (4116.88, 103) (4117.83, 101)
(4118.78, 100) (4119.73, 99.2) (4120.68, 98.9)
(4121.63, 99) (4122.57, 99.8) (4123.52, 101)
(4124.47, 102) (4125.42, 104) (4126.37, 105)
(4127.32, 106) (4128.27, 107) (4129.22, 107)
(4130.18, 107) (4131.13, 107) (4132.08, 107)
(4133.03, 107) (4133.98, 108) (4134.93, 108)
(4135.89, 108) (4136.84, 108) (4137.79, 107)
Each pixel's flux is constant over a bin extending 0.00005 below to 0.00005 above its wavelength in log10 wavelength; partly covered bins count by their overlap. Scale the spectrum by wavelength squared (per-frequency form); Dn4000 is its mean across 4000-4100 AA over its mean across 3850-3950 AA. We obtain 1.9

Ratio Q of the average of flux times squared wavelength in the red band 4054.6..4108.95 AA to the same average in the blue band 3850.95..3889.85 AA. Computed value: 2.1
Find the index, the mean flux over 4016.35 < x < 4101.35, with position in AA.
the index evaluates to 106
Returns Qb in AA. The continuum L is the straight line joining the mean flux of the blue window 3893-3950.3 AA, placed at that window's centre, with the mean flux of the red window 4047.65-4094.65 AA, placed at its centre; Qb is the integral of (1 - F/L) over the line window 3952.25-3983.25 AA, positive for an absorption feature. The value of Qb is 4.7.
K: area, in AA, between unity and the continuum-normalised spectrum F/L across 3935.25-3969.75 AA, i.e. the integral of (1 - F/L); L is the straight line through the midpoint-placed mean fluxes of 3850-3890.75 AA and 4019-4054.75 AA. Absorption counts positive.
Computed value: 8.6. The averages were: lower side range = 54.6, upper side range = 107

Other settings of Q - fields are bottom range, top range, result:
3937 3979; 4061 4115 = 1.79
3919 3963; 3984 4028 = 1.85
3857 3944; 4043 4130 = 1.88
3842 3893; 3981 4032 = 2.02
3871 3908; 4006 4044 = 1.80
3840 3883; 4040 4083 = 2.14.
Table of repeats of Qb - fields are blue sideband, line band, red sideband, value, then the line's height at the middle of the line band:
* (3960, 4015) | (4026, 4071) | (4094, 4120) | -4.9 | 93.8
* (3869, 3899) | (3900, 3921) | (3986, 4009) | -2.5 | 70.1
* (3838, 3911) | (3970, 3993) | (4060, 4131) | 0.3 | 81.1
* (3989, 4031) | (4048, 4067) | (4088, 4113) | 1.1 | 105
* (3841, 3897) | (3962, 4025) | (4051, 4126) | -4.9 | 82.9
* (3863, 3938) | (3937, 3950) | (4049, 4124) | 2.2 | 71.4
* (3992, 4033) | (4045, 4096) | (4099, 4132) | -0.2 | 104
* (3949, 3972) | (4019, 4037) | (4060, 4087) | -4.1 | 88.1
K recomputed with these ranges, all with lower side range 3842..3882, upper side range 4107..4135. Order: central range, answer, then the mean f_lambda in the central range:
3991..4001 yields -3.3 AA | 106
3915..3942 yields 5.1 AA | 53.6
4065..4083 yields -1.8 AA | 105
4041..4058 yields -2.2 AA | 102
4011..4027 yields -4.8 AA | 110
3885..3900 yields -1.9 AA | 67.2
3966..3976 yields 2.6 AA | 55.4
